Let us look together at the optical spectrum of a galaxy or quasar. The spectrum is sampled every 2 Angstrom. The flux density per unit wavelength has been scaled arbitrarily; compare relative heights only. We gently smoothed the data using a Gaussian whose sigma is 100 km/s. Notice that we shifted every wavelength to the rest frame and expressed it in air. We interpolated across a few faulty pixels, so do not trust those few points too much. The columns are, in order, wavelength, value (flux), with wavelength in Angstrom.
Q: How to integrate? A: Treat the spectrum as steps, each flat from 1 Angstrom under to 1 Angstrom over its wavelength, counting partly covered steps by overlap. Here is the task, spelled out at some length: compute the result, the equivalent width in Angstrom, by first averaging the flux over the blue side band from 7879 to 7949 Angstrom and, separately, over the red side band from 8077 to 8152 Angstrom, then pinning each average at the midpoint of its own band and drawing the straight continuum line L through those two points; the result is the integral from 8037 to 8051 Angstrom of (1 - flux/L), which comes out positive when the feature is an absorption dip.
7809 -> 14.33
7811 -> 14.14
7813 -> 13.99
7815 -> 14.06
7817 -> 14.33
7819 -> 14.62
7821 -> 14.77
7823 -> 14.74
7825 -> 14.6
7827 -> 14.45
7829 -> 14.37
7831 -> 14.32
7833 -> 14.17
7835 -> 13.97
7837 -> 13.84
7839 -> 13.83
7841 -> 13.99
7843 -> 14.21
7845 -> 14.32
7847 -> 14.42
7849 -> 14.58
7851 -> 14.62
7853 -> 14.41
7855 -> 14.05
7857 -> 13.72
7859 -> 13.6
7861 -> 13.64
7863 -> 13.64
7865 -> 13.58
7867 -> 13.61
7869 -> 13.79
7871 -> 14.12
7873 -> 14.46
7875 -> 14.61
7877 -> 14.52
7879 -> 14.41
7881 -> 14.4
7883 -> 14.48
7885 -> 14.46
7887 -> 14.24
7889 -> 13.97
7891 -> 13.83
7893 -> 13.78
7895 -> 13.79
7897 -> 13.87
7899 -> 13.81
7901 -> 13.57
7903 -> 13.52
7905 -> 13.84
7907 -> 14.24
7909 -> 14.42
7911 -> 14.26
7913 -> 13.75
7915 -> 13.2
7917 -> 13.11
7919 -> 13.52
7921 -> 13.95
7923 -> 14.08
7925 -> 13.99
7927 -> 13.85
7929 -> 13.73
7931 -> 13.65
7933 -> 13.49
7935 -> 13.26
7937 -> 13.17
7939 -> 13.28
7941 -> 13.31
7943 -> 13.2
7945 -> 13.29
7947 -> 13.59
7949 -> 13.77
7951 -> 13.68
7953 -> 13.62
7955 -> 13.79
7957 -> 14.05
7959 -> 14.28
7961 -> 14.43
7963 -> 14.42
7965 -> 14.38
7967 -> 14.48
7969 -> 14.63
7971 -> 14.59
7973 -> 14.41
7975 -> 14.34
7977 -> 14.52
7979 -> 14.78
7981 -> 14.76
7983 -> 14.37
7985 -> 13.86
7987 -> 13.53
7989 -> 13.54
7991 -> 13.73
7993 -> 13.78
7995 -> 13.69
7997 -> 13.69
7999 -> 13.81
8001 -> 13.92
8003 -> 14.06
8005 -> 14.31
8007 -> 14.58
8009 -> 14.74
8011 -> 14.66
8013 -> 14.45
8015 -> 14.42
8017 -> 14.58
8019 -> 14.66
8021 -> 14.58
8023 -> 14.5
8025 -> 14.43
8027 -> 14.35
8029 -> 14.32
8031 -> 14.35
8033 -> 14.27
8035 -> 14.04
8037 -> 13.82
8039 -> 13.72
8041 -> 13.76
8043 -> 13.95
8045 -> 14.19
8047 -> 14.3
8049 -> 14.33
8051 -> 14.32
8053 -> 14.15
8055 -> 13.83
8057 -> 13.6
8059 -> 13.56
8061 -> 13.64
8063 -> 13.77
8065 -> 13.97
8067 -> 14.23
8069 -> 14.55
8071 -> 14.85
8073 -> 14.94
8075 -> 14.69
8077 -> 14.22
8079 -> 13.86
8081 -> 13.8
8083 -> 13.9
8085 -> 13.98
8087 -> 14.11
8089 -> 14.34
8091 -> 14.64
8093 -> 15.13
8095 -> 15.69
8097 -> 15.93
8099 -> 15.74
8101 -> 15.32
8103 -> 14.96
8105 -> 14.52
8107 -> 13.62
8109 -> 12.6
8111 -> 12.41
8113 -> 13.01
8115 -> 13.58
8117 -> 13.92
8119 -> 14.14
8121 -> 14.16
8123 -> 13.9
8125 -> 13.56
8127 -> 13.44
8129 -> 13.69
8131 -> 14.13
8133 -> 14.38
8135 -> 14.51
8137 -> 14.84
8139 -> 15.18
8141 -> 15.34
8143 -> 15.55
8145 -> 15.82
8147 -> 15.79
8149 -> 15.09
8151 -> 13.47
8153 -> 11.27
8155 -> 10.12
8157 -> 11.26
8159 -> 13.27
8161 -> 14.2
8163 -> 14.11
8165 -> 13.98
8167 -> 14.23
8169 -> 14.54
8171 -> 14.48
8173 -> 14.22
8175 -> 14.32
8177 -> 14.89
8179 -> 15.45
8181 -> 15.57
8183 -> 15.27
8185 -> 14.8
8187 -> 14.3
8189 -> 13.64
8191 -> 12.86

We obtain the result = 0.12 Angstrom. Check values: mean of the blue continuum 13.8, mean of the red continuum 14.4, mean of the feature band 14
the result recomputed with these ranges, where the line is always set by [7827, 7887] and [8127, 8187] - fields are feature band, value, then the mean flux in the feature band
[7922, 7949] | 1.2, 13.5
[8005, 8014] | -0.2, 14.6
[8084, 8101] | -0.9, 15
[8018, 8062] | 0.3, 14.1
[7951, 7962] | 0.1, 14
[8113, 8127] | 0.5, 13.8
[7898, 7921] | 0.7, 13.8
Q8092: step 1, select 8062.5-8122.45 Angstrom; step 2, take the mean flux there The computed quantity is 14.3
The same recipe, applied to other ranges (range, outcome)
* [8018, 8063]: 14.1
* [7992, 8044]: 14.2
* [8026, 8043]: 14.1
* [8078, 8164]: 14.1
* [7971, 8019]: 14.2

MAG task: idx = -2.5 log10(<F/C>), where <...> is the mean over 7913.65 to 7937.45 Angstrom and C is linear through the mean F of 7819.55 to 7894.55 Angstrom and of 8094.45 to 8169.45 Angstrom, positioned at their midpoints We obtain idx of 0.04 mag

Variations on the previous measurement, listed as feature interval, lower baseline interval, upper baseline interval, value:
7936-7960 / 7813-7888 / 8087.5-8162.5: 0.046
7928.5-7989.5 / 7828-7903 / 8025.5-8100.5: 0.018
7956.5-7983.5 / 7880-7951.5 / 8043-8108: -0.038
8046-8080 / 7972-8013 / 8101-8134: -0.016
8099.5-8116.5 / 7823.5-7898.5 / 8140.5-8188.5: 0.029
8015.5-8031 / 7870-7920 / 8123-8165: -0.038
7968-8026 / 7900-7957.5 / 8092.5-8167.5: -0.036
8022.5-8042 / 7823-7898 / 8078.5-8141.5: 0.005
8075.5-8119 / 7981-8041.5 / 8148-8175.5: -0.038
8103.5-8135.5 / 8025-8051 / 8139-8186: 0.037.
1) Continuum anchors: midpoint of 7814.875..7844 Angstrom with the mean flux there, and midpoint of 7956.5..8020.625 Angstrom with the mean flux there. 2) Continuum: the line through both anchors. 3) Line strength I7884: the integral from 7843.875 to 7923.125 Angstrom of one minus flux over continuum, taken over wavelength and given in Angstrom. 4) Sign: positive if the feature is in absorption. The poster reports 1.6 Angstrom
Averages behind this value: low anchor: 14.3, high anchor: 14.3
